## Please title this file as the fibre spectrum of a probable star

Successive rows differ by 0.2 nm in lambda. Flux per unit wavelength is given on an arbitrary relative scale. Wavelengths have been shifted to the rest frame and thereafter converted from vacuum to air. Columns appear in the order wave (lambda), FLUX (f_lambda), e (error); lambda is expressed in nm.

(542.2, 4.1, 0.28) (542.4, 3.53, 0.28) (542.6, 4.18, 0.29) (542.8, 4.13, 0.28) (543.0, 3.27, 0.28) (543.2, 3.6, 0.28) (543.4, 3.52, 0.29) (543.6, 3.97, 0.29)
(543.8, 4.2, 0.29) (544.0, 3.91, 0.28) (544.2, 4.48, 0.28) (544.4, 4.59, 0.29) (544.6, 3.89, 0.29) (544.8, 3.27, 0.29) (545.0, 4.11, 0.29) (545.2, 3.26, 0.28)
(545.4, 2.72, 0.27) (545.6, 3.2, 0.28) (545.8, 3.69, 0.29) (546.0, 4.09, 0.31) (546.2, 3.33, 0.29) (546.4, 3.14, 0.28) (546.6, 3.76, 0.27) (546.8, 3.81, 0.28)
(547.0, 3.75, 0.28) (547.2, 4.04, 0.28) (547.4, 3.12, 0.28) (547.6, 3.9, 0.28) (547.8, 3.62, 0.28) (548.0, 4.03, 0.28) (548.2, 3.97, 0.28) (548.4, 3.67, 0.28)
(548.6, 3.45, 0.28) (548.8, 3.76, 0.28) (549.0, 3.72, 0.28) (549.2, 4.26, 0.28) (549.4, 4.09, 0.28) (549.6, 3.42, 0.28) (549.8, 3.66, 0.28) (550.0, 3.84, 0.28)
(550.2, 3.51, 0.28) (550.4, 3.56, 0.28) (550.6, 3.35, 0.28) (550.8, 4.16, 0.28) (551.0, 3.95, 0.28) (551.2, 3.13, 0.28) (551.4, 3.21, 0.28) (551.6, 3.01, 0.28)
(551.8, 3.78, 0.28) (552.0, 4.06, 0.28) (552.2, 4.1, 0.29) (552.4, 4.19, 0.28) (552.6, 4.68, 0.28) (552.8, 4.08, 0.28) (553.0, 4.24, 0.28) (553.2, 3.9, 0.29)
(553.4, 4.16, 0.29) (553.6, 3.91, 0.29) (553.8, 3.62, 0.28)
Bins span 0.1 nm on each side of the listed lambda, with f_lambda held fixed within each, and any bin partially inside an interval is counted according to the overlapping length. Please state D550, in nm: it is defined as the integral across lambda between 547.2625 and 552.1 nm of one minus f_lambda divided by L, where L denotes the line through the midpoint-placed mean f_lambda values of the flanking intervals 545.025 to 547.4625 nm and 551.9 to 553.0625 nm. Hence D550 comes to 0.27 nm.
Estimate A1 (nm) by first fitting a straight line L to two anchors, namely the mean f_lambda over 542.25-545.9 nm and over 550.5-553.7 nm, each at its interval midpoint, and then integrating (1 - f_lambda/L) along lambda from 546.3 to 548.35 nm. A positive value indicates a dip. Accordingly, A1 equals 0.05 nm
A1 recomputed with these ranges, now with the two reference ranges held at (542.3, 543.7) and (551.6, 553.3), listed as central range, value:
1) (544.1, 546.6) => 0.11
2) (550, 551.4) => 0.14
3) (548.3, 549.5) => 0.04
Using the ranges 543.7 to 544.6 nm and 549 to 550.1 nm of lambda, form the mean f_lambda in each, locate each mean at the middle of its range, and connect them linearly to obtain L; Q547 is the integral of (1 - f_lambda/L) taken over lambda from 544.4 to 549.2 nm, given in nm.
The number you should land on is 0.46 nm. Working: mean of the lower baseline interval 4.25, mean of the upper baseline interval 3.84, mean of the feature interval 3.66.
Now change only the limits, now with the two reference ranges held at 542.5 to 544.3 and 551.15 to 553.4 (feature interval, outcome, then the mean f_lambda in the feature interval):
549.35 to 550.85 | 0.085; 3.67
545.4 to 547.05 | 0.155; 3.54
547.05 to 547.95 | 0.048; 3.69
